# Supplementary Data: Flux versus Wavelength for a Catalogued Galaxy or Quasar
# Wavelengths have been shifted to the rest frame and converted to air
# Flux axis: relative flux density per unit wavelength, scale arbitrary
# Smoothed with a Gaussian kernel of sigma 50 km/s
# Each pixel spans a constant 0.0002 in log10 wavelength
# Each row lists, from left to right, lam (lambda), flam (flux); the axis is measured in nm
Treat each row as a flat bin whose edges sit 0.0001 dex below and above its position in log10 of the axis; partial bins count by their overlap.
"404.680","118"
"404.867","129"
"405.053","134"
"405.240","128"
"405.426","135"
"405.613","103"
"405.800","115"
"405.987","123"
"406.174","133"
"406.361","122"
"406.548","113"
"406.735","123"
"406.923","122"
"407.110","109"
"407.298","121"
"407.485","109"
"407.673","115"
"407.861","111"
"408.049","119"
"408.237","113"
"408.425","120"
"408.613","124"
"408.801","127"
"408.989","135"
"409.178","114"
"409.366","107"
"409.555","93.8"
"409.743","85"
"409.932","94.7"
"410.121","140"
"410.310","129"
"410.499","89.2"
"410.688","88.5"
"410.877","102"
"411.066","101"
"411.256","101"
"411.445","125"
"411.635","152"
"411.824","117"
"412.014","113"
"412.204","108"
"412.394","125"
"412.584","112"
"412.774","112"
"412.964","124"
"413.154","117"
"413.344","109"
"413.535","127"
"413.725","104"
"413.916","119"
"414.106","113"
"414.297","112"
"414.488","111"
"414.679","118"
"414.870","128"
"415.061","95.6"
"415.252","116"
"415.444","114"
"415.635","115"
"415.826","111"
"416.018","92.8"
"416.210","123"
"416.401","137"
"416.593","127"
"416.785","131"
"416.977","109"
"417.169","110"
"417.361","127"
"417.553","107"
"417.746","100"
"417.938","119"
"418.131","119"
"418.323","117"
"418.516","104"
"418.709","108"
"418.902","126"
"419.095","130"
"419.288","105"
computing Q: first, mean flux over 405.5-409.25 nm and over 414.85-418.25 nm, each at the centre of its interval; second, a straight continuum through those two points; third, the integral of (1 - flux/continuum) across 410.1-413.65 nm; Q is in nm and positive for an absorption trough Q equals 0.07 nm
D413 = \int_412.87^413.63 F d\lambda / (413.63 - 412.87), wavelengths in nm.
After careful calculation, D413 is 119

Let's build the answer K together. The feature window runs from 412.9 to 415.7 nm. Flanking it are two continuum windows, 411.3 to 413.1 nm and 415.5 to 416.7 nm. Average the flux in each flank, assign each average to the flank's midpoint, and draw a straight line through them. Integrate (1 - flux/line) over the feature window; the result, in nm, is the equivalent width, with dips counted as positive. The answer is 0.10 nm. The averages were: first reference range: 120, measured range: 115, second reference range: 118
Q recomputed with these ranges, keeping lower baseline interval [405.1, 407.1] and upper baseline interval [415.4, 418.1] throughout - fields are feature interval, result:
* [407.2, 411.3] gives 0.30 nm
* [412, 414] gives 0.04 nm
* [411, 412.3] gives 0.02 nm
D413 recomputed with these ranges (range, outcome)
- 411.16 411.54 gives 113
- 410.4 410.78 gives 89.3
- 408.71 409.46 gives 121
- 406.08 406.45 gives 128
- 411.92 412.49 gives 115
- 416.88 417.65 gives 113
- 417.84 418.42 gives 118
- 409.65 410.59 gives 108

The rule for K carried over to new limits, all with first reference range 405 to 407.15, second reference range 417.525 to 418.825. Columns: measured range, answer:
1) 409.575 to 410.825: 0.152 nm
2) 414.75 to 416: 0.015 nm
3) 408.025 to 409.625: 0.028 nm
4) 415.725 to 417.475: -0.097 nm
